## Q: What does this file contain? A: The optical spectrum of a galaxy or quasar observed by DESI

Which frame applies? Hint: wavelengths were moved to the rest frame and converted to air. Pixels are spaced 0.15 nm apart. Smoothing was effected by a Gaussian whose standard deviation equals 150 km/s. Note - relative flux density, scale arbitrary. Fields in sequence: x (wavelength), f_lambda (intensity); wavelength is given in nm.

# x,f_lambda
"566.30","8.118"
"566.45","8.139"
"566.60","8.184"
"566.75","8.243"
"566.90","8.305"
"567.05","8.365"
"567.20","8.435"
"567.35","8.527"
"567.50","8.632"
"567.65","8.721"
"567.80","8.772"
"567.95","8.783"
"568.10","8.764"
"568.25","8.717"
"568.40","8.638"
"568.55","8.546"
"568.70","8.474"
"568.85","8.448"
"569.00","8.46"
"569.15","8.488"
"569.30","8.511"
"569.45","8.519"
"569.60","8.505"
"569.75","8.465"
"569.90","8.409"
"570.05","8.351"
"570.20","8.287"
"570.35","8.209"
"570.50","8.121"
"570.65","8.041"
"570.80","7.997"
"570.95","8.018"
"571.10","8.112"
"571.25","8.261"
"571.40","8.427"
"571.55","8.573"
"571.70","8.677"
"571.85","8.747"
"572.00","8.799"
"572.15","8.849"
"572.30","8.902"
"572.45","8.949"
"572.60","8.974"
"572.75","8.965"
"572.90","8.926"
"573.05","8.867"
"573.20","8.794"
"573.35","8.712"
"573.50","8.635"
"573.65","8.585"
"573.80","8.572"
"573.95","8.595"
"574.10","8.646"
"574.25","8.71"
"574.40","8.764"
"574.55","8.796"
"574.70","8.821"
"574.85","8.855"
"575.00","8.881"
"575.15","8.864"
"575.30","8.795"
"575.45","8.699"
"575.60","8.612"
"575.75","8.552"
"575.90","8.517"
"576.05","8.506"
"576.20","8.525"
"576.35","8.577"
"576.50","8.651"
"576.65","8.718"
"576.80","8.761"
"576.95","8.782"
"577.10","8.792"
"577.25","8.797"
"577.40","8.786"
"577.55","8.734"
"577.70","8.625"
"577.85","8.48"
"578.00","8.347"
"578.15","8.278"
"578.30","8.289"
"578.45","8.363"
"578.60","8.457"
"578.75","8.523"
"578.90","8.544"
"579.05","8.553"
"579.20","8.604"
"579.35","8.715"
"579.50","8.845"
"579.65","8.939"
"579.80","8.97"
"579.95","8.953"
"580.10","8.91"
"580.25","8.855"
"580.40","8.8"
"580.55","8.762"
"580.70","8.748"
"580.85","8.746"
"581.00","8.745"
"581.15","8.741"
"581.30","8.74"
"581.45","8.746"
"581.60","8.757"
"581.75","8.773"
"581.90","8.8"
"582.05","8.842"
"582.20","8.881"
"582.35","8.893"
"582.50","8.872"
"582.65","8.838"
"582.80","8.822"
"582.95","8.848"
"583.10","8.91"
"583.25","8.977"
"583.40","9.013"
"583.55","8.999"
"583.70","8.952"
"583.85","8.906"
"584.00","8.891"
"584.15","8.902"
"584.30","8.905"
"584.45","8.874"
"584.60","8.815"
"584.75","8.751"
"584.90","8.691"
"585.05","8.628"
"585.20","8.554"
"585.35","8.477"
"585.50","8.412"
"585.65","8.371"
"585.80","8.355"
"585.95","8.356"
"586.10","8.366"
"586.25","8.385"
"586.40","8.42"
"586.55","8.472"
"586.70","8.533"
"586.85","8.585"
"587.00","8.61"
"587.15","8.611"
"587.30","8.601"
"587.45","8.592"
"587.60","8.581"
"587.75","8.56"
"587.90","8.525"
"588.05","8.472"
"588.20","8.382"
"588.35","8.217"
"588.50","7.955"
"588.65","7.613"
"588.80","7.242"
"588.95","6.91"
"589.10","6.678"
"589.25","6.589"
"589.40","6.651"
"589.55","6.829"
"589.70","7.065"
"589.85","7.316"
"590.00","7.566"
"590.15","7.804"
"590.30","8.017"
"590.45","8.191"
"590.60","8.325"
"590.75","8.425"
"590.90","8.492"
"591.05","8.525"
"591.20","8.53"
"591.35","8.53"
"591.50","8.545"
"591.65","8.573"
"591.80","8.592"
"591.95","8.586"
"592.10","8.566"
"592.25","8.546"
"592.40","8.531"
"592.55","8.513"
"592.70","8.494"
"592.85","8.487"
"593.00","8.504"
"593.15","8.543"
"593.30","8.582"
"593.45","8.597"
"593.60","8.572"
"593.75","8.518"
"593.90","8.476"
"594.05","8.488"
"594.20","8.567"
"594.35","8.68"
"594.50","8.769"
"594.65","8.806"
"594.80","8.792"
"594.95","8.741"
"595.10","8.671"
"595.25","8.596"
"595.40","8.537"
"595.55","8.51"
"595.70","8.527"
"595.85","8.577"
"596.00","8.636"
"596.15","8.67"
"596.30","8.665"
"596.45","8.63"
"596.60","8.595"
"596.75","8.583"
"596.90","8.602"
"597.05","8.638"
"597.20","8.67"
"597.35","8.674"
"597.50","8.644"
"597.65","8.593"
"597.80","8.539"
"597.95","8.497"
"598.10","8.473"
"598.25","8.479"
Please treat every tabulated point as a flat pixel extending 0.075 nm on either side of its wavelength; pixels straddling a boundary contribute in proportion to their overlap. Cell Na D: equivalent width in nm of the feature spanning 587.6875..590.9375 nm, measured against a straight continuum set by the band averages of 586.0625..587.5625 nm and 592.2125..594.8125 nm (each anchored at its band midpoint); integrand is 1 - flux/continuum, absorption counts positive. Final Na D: 0.32 nm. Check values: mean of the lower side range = 8.52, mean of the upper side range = 8.58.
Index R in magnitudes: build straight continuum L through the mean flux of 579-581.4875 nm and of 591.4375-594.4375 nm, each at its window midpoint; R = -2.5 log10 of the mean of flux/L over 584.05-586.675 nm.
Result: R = 0.01 mag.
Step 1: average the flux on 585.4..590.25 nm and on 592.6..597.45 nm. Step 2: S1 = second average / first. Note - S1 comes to 1.1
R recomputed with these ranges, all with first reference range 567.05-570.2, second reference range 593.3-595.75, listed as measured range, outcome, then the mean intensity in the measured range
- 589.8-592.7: 0.034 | 8.34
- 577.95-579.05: 0.021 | 8.41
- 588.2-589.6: 0.184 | 7.26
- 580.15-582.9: -0.027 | 8.8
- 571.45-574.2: -0.025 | 8.76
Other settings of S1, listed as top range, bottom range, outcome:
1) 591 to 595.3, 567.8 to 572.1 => 1.02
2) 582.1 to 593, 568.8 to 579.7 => 0.97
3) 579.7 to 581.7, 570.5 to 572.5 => 1.04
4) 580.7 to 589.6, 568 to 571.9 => 1.01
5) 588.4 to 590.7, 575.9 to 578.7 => 0.86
